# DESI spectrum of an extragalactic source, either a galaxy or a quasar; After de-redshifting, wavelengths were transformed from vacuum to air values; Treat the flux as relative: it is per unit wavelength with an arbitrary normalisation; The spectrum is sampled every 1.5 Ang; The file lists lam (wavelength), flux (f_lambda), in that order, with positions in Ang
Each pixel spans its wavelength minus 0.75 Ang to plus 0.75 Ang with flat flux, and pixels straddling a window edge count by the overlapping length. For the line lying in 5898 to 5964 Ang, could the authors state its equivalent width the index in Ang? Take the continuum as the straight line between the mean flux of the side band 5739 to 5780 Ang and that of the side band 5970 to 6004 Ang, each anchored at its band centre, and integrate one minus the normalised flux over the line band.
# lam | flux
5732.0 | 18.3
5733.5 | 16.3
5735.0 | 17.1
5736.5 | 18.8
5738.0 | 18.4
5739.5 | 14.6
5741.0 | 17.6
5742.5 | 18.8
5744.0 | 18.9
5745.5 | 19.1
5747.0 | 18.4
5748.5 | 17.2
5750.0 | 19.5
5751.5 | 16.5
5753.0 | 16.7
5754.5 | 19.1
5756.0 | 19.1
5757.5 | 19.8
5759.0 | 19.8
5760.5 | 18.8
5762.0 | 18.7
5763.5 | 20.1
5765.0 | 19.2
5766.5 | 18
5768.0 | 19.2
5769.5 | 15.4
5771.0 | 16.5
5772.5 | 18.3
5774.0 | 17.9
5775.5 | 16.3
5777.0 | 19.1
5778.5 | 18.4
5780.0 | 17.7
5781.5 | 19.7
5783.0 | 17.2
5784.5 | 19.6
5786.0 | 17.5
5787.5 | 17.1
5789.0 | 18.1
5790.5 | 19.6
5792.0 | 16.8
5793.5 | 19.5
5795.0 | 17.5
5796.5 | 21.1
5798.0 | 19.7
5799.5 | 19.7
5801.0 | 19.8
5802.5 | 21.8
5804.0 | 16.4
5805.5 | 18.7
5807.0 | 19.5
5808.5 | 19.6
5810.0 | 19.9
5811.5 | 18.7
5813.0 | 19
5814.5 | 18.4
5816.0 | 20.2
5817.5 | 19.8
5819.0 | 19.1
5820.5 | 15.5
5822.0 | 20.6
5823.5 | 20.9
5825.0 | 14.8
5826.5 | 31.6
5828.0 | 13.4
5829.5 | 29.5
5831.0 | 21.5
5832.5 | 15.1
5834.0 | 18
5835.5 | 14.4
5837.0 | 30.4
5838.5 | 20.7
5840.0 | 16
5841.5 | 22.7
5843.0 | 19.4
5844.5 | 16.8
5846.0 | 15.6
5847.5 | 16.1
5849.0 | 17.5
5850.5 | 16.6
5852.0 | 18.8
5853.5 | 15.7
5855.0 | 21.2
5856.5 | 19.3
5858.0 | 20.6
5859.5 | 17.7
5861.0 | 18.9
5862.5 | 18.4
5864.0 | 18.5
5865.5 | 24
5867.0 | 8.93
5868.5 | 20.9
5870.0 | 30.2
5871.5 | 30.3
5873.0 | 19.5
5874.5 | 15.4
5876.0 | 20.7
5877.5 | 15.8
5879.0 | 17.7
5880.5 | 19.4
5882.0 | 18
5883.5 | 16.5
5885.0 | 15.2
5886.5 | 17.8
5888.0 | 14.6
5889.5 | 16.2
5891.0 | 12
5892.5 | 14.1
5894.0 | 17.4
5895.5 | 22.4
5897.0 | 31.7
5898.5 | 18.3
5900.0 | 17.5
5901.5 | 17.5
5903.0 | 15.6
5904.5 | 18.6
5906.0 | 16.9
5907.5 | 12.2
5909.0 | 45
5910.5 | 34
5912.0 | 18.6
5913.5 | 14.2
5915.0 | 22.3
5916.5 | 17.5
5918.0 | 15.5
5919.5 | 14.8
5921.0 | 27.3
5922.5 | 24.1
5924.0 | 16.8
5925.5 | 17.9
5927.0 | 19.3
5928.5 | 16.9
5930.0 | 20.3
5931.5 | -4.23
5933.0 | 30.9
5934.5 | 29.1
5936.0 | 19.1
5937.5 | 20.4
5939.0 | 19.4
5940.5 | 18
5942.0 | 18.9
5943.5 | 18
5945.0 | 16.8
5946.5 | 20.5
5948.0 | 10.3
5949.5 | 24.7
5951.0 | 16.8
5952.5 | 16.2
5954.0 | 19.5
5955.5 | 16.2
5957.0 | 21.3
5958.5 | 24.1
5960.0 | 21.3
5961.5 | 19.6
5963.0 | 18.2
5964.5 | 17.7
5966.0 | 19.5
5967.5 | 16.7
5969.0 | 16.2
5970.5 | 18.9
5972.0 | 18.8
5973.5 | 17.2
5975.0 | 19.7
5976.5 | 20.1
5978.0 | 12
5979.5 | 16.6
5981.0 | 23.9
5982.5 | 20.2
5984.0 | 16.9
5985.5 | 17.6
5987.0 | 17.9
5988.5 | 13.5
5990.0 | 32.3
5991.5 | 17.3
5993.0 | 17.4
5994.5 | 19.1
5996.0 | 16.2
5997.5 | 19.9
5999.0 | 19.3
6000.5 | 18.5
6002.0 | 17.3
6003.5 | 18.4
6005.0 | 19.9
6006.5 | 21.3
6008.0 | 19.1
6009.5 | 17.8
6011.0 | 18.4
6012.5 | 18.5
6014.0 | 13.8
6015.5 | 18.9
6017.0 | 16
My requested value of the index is -3.26 Ang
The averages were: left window 18.2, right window 18.7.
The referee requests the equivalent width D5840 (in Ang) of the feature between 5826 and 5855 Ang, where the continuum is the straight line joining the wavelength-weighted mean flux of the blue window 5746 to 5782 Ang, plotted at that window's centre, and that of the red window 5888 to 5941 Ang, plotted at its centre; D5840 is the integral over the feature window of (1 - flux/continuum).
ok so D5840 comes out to -0.70 Ang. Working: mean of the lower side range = 18.3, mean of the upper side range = 19.6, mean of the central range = 19.4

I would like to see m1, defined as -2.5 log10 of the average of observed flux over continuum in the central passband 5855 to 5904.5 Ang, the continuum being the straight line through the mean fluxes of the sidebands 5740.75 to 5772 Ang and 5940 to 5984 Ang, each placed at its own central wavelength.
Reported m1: -0.020 mag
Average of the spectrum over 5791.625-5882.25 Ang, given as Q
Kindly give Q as 19.4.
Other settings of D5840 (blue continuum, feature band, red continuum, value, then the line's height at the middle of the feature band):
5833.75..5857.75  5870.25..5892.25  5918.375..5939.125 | 1.2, 19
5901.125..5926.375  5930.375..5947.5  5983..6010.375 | 1.1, 20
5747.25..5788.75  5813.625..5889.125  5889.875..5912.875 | 2.2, 19.8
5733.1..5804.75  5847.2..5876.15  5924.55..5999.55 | -1.5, 18.5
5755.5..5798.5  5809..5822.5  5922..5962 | -0.3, 18.6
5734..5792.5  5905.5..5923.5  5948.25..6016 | -3.2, 18.5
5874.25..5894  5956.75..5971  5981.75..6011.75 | -0.9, 18.2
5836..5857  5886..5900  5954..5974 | 0.5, 19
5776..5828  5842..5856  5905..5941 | 1.4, 19.6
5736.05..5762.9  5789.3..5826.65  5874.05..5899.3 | -2.4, 18.1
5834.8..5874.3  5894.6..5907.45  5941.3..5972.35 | -0.2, 19.1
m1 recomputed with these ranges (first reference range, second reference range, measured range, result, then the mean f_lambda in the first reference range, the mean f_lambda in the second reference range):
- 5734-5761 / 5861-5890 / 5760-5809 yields -0.01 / 18.2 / 18.9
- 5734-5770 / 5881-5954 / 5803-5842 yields -0.07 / 18.3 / 19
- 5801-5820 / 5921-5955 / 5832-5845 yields -0.02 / 19.2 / 18.8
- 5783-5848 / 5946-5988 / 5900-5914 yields -0.14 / 19.3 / 18.5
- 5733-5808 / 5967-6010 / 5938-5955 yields 0.03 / 18.4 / 18.6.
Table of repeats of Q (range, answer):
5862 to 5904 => 18.7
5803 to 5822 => 18.8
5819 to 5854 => 19.2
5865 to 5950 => 19.3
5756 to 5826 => 18.7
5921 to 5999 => 18.8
